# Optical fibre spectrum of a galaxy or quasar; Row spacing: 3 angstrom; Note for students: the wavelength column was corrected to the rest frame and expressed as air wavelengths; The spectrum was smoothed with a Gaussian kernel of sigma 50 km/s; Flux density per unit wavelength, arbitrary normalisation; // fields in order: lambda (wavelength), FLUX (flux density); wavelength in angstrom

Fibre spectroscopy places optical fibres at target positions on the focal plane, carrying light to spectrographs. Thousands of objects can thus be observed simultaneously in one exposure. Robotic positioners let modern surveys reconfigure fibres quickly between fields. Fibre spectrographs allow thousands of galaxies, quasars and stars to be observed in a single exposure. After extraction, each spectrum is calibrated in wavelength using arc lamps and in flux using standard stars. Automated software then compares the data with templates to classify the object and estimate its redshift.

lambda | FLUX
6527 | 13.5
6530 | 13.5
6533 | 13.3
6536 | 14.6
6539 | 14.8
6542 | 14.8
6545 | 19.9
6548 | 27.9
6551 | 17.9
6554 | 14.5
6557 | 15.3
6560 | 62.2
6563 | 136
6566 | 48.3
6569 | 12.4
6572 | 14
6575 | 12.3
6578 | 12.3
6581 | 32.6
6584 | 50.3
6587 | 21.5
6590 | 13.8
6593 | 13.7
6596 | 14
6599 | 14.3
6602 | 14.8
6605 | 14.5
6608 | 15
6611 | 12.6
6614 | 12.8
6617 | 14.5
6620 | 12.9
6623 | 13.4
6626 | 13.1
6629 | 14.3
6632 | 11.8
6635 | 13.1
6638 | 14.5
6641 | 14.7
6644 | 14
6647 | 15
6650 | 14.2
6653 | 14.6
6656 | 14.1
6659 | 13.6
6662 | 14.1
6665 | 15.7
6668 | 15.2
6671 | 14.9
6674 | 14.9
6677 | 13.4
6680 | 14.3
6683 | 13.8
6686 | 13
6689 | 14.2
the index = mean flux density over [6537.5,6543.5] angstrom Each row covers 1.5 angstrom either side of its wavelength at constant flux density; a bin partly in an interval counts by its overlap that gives 14.8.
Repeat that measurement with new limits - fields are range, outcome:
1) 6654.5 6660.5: 13.8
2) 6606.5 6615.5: 13.5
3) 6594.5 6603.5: 14.4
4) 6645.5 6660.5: 14.3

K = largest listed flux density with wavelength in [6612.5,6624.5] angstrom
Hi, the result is 14.5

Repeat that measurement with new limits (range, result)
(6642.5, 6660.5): 15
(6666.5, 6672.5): 15.2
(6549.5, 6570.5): 136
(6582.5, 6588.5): 50.3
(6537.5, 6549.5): 27.9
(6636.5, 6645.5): 14.7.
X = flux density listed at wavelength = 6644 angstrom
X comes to 14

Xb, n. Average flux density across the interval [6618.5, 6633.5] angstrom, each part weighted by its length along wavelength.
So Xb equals 13.1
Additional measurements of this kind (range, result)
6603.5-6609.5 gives 14.8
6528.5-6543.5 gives 14.2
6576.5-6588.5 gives 29.2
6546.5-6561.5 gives 27.6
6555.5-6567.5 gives 65.5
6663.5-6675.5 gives 15.2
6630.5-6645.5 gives 13.6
